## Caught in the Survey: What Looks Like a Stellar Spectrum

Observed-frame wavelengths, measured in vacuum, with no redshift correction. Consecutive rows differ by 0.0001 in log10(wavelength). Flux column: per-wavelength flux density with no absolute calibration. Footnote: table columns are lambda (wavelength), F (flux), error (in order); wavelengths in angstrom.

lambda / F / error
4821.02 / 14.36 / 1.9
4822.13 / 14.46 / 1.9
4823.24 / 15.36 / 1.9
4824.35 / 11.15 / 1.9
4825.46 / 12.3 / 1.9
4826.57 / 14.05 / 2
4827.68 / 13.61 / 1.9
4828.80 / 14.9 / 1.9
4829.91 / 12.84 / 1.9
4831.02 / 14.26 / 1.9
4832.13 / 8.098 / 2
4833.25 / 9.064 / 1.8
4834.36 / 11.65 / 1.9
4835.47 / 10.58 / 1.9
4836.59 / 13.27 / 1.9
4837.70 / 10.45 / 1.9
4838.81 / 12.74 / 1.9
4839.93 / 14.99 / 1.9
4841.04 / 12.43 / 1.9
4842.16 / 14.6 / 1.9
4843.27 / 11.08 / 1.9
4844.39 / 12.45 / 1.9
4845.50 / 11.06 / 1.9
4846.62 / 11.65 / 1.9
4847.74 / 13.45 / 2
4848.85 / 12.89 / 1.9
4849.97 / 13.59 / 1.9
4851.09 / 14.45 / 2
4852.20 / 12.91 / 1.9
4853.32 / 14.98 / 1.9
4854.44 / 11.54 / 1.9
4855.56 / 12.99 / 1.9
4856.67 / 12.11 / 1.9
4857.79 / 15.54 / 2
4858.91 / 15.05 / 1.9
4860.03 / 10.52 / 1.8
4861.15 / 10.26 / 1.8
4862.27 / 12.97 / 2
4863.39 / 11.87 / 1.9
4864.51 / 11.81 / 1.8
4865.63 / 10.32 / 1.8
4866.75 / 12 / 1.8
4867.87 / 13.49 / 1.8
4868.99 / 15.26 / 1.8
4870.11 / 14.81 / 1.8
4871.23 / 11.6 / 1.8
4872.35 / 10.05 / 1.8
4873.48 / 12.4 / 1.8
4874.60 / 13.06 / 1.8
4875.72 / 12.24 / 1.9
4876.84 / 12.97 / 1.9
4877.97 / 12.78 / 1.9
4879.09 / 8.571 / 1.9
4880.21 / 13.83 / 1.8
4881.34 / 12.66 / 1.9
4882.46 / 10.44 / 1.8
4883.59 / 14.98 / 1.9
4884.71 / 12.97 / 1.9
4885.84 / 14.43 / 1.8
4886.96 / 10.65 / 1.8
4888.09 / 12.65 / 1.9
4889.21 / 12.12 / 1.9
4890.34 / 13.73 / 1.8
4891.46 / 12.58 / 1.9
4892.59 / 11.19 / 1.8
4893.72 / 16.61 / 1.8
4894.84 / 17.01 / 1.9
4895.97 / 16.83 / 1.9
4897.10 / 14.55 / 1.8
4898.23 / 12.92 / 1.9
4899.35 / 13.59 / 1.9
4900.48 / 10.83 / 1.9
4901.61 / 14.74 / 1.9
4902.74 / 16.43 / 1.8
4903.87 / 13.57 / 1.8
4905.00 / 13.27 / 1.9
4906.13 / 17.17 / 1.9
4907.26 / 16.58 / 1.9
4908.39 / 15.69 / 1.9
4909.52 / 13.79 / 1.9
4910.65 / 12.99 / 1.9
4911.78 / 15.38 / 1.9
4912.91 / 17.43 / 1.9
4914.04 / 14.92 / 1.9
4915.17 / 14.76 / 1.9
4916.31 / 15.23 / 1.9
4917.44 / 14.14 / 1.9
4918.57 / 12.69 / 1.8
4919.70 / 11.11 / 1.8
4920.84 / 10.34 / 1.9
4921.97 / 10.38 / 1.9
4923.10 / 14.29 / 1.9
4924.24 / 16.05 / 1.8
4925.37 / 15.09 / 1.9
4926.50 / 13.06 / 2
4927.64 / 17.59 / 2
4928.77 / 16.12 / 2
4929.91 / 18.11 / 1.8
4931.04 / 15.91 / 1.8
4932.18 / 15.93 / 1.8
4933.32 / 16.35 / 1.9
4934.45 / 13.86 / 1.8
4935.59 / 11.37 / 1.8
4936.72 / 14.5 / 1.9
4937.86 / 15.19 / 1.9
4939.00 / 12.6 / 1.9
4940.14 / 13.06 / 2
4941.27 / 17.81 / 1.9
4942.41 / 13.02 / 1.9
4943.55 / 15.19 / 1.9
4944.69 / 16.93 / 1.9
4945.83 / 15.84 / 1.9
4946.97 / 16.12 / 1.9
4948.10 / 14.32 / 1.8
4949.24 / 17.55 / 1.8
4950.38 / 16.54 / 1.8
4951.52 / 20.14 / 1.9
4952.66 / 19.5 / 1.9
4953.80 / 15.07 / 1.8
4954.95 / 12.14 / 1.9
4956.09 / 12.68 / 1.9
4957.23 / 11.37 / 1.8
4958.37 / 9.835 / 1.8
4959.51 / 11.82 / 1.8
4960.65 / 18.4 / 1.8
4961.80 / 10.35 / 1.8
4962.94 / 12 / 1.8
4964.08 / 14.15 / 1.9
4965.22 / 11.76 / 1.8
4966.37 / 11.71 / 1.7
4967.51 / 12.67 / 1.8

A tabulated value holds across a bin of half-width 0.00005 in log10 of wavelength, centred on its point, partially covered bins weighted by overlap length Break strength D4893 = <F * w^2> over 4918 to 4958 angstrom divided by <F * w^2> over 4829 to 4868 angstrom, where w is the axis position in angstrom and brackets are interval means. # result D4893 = 1.2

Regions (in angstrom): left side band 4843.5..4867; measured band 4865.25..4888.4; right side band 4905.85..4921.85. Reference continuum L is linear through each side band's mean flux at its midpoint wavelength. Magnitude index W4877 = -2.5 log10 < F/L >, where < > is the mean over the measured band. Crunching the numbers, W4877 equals 0.06 mag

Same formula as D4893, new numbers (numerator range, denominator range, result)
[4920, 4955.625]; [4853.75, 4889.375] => 1.25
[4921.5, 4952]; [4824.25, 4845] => 1.29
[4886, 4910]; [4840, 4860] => 1.10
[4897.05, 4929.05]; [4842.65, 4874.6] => 1.16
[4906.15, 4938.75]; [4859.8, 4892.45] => 1.21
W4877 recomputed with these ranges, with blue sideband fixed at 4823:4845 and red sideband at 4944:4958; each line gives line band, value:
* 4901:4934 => -0.007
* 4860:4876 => 0.096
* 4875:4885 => 0.109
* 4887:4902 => 0.031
